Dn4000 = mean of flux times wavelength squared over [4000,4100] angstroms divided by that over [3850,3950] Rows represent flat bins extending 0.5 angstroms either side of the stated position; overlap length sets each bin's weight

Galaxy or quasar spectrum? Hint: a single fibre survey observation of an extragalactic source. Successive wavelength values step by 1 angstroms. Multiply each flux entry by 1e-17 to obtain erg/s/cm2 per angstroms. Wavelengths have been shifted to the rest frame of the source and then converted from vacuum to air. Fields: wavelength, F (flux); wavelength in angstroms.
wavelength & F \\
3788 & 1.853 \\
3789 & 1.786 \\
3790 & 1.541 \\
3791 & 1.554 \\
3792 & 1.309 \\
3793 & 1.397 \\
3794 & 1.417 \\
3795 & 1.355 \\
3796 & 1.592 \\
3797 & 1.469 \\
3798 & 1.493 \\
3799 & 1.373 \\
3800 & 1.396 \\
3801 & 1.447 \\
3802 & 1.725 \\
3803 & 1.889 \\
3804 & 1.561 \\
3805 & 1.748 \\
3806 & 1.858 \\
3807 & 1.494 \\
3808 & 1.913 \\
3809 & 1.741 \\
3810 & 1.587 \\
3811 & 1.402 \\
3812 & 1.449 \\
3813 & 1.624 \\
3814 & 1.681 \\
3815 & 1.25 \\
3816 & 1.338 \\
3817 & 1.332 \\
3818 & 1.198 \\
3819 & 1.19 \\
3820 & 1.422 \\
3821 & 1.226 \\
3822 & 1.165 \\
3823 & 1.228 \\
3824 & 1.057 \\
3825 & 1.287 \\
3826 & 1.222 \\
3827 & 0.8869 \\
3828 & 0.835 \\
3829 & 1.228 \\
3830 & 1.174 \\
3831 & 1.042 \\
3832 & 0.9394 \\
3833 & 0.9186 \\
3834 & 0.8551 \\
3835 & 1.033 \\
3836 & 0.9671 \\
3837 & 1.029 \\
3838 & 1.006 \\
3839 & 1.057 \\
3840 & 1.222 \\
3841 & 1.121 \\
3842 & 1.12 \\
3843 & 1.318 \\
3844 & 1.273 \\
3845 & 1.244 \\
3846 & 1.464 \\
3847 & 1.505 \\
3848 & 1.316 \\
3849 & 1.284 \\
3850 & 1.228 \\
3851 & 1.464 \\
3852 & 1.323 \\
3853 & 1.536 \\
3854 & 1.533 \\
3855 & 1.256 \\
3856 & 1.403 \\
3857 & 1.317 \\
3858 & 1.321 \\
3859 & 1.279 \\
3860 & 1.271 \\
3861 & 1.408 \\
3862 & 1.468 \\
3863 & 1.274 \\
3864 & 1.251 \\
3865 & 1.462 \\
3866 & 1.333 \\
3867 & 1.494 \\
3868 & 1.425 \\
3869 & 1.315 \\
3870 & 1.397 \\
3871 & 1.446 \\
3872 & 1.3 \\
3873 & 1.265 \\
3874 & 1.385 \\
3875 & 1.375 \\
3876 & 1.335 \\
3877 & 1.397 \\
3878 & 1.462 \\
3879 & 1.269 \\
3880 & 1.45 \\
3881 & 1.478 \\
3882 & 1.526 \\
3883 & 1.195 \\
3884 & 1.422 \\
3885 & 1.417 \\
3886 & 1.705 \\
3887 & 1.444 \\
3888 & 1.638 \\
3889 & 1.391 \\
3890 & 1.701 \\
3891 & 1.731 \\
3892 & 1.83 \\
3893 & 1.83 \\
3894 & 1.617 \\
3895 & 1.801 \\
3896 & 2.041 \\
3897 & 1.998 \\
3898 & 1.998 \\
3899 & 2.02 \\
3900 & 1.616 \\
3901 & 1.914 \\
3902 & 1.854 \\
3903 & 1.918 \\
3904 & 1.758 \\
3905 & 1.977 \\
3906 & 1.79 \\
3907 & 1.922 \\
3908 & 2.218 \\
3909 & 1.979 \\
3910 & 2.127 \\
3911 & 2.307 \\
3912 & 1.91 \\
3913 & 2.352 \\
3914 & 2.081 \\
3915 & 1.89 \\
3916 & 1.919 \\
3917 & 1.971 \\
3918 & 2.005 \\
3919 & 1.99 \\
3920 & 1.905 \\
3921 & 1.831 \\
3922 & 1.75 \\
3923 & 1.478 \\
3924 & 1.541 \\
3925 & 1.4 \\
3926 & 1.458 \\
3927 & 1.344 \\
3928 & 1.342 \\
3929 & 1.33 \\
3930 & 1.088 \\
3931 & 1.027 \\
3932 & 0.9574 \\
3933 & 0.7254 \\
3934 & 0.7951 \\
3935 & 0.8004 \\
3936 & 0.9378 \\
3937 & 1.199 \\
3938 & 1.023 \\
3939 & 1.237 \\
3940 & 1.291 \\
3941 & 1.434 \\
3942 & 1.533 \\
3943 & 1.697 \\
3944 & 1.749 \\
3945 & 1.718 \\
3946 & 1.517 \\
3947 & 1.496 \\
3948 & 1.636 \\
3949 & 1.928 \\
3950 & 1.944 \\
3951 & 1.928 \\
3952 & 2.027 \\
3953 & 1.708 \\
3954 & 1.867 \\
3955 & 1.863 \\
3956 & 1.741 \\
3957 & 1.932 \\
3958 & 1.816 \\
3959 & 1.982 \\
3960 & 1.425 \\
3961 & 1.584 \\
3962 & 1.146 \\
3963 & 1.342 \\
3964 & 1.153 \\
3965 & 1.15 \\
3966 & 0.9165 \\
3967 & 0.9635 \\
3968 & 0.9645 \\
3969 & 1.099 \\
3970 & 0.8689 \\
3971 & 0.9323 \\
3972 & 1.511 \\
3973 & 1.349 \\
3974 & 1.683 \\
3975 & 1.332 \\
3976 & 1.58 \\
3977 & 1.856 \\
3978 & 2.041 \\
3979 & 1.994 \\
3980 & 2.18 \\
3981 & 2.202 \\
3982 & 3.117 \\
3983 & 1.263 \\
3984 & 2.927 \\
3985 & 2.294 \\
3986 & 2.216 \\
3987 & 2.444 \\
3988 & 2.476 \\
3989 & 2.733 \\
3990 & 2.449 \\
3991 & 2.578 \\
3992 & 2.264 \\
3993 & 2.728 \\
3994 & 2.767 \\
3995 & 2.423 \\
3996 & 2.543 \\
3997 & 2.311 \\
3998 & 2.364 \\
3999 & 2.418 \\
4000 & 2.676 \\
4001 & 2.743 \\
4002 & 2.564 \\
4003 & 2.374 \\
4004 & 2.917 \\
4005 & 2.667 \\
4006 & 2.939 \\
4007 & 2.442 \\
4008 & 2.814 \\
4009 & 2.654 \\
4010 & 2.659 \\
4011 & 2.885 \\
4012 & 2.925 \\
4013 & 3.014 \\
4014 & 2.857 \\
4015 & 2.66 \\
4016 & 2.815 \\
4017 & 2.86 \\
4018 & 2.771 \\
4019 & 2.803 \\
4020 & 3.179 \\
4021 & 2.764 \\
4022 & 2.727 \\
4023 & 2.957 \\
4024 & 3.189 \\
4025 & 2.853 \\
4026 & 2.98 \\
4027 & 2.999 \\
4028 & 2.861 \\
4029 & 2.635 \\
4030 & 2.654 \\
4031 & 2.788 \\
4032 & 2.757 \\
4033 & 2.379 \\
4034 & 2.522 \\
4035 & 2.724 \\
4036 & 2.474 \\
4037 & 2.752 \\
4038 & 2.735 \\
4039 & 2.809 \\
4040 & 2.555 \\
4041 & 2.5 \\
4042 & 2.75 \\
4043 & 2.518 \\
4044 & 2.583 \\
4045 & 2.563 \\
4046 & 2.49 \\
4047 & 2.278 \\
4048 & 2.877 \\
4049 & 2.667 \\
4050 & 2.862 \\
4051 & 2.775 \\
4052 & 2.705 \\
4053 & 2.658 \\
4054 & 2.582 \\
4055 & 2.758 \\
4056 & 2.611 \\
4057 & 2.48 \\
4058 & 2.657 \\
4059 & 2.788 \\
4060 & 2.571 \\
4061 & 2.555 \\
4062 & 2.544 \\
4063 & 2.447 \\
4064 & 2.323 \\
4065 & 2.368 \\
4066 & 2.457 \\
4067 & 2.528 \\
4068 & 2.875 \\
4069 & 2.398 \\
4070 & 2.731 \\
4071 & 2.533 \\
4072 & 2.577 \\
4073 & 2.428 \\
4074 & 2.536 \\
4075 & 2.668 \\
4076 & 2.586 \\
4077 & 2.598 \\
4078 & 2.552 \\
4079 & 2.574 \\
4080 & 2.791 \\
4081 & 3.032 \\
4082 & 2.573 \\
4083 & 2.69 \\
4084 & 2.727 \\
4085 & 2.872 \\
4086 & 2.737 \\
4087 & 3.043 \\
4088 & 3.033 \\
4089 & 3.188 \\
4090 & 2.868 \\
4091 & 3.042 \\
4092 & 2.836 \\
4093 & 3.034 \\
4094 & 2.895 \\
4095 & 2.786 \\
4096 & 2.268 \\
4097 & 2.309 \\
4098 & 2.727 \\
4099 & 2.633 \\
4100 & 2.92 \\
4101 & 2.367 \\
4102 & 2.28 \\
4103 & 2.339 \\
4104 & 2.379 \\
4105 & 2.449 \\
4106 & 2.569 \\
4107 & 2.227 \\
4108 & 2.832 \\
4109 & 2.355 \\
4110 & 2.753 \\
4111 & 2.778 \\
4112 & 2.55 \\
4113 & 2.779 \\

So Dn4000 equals 1.88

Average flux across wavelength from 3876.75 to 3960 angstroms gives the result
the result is 1.65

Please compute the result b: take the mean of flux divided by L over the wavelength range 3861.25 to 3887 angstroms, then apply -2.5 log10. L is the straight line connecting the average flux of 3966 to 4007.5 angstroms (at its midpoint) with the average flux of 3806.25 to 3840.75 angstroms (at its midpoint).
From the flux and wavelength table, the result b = 0.09 mag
